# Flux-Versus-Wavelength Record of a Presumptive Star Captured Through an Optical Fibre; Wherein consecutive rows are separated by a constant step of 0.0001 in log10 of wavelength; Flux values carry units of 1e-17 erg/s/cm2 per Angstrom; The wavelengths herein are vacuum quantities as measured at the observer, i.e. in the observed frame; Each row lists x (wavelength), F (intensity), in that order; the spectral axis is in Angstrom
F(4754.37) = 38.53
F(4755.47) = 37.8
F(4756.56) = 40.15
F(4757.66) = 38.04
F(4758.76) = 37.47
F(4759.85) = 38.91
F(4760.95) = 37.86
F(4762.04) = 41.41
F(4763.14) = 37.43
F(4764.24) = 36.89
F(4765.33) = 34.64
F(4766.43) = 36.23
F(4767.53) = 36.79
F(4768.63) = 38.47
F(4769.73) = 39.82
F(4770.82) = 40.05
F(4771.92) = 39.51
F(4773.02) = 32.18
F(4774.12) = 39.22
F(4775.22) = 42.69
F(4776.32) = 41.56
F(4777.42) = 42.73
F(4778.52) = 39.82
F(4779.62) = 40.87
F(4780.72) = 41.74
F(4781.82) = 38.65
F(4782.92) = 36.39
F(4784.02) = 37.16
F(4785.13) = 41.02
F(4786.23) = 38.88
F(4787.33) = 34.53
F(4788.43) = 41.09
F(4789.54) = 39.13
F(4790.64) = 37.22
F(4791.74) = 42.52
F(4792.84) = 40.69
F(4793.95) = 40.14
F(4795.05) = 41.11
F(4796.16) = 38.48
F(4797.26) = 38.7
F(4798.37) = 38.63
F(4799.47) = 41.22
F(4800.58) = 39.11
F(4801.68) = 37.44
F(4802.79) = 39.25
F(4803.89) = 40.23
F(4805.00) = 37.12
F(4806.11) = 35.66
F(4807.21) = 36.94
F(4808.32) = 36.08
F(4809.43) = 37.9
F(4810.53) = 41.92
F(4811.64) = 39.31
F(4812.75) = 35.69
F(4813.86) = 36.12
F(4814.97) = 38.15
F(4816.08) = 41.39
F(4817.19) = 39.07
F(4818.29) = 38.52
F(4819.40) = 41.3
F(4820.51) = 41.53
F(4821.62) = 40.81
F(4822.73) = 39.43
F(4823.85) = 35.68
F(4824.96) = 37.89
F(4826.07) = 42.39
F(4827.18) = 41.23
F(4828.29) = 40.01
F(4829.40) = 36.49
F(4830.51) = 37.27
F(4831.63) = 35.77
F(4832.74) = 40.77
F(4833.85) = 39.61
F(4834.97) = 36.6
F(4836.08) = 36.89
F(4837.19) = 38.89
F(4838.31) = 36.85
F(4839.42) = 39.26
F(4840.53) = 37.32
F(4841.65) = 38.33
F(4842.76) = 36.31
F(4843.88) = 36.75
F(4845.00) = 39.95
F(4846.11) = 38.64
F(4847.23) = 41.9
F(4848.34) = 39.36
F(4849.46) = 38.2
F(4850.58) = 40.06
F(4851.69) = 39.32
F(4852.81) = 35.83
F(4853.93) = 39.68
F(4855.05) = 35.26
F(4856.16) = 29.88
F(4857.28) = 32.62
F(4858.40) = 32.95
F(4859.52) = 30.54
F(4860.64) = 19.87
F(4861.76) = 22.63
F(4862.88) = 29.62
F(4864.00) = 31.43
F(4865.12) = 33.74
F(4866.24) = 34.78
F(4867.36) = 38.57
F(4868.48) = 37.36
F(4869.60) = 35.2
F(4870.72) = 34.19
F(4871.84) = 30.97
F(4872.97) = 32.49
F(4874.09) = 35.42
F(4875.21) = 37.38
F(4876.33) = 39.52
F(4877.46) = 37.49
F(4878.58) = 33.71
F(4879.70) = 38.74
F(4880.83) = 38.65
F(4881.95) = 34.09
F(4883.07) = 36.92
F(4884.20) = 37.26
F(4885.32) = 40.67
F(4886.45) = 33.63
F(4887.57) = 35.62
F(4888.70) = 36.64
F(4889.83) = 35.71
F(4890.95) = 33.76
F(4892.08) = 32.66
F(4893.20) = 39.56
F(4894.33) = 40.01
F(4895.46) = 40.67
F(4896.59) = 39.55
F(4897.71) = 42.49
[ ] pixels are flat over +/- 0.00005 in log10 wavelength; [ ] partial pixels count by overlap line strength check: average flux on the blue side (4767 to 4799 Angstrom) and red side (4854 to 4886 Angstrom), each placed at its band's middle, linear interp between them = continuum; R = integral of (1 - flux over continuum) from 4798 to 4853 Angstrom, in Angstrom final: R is -2.8 Angstrom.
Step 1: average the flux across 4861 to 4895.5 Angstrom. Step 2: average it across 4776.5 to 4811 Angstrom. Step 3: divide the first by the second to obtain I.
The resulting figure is 0.9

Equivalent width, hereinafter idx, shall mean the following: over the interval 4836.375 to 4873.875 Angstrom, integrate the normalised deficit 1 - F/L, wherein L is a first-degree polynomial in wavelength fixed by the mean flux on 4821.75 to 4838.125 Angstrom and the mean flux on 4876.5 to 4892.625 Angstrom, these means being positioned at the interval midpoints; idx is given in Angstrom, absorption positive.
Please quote 2.3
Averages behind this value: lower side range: 38.5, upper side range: 36.2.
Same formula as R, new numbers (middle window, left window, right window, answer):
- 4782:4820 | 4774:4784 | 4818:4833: 1.0 Angstrom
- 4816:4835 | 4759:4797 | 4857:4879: -1.8 Angstrom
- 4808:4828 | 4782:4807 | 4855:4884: -1.1 Angstrom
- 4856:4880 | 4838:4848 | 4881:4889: 2.7 Angstrom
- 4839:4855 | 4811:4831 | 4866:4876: -0.6 Angstrom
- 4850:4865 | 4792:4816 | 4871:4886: 1.9 Angstrom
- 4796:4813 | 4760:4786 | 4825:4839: 0.1 Angstrom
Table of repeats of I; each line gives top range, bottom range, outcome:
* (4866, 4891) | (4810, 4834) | 0.92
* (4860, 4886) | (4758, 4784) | 0.89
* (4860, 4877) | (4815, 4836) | 0.84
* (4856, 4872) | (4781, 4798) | 0.81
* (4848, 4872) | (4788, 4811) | 0.86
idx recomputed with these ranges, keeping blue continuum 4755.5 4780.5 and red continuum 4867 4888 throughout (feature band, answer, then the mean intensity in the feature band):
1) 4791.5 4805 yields -0.5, 39.6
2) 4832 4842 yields -0.3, 38.2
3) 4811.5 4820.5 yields -0.3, 38.8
